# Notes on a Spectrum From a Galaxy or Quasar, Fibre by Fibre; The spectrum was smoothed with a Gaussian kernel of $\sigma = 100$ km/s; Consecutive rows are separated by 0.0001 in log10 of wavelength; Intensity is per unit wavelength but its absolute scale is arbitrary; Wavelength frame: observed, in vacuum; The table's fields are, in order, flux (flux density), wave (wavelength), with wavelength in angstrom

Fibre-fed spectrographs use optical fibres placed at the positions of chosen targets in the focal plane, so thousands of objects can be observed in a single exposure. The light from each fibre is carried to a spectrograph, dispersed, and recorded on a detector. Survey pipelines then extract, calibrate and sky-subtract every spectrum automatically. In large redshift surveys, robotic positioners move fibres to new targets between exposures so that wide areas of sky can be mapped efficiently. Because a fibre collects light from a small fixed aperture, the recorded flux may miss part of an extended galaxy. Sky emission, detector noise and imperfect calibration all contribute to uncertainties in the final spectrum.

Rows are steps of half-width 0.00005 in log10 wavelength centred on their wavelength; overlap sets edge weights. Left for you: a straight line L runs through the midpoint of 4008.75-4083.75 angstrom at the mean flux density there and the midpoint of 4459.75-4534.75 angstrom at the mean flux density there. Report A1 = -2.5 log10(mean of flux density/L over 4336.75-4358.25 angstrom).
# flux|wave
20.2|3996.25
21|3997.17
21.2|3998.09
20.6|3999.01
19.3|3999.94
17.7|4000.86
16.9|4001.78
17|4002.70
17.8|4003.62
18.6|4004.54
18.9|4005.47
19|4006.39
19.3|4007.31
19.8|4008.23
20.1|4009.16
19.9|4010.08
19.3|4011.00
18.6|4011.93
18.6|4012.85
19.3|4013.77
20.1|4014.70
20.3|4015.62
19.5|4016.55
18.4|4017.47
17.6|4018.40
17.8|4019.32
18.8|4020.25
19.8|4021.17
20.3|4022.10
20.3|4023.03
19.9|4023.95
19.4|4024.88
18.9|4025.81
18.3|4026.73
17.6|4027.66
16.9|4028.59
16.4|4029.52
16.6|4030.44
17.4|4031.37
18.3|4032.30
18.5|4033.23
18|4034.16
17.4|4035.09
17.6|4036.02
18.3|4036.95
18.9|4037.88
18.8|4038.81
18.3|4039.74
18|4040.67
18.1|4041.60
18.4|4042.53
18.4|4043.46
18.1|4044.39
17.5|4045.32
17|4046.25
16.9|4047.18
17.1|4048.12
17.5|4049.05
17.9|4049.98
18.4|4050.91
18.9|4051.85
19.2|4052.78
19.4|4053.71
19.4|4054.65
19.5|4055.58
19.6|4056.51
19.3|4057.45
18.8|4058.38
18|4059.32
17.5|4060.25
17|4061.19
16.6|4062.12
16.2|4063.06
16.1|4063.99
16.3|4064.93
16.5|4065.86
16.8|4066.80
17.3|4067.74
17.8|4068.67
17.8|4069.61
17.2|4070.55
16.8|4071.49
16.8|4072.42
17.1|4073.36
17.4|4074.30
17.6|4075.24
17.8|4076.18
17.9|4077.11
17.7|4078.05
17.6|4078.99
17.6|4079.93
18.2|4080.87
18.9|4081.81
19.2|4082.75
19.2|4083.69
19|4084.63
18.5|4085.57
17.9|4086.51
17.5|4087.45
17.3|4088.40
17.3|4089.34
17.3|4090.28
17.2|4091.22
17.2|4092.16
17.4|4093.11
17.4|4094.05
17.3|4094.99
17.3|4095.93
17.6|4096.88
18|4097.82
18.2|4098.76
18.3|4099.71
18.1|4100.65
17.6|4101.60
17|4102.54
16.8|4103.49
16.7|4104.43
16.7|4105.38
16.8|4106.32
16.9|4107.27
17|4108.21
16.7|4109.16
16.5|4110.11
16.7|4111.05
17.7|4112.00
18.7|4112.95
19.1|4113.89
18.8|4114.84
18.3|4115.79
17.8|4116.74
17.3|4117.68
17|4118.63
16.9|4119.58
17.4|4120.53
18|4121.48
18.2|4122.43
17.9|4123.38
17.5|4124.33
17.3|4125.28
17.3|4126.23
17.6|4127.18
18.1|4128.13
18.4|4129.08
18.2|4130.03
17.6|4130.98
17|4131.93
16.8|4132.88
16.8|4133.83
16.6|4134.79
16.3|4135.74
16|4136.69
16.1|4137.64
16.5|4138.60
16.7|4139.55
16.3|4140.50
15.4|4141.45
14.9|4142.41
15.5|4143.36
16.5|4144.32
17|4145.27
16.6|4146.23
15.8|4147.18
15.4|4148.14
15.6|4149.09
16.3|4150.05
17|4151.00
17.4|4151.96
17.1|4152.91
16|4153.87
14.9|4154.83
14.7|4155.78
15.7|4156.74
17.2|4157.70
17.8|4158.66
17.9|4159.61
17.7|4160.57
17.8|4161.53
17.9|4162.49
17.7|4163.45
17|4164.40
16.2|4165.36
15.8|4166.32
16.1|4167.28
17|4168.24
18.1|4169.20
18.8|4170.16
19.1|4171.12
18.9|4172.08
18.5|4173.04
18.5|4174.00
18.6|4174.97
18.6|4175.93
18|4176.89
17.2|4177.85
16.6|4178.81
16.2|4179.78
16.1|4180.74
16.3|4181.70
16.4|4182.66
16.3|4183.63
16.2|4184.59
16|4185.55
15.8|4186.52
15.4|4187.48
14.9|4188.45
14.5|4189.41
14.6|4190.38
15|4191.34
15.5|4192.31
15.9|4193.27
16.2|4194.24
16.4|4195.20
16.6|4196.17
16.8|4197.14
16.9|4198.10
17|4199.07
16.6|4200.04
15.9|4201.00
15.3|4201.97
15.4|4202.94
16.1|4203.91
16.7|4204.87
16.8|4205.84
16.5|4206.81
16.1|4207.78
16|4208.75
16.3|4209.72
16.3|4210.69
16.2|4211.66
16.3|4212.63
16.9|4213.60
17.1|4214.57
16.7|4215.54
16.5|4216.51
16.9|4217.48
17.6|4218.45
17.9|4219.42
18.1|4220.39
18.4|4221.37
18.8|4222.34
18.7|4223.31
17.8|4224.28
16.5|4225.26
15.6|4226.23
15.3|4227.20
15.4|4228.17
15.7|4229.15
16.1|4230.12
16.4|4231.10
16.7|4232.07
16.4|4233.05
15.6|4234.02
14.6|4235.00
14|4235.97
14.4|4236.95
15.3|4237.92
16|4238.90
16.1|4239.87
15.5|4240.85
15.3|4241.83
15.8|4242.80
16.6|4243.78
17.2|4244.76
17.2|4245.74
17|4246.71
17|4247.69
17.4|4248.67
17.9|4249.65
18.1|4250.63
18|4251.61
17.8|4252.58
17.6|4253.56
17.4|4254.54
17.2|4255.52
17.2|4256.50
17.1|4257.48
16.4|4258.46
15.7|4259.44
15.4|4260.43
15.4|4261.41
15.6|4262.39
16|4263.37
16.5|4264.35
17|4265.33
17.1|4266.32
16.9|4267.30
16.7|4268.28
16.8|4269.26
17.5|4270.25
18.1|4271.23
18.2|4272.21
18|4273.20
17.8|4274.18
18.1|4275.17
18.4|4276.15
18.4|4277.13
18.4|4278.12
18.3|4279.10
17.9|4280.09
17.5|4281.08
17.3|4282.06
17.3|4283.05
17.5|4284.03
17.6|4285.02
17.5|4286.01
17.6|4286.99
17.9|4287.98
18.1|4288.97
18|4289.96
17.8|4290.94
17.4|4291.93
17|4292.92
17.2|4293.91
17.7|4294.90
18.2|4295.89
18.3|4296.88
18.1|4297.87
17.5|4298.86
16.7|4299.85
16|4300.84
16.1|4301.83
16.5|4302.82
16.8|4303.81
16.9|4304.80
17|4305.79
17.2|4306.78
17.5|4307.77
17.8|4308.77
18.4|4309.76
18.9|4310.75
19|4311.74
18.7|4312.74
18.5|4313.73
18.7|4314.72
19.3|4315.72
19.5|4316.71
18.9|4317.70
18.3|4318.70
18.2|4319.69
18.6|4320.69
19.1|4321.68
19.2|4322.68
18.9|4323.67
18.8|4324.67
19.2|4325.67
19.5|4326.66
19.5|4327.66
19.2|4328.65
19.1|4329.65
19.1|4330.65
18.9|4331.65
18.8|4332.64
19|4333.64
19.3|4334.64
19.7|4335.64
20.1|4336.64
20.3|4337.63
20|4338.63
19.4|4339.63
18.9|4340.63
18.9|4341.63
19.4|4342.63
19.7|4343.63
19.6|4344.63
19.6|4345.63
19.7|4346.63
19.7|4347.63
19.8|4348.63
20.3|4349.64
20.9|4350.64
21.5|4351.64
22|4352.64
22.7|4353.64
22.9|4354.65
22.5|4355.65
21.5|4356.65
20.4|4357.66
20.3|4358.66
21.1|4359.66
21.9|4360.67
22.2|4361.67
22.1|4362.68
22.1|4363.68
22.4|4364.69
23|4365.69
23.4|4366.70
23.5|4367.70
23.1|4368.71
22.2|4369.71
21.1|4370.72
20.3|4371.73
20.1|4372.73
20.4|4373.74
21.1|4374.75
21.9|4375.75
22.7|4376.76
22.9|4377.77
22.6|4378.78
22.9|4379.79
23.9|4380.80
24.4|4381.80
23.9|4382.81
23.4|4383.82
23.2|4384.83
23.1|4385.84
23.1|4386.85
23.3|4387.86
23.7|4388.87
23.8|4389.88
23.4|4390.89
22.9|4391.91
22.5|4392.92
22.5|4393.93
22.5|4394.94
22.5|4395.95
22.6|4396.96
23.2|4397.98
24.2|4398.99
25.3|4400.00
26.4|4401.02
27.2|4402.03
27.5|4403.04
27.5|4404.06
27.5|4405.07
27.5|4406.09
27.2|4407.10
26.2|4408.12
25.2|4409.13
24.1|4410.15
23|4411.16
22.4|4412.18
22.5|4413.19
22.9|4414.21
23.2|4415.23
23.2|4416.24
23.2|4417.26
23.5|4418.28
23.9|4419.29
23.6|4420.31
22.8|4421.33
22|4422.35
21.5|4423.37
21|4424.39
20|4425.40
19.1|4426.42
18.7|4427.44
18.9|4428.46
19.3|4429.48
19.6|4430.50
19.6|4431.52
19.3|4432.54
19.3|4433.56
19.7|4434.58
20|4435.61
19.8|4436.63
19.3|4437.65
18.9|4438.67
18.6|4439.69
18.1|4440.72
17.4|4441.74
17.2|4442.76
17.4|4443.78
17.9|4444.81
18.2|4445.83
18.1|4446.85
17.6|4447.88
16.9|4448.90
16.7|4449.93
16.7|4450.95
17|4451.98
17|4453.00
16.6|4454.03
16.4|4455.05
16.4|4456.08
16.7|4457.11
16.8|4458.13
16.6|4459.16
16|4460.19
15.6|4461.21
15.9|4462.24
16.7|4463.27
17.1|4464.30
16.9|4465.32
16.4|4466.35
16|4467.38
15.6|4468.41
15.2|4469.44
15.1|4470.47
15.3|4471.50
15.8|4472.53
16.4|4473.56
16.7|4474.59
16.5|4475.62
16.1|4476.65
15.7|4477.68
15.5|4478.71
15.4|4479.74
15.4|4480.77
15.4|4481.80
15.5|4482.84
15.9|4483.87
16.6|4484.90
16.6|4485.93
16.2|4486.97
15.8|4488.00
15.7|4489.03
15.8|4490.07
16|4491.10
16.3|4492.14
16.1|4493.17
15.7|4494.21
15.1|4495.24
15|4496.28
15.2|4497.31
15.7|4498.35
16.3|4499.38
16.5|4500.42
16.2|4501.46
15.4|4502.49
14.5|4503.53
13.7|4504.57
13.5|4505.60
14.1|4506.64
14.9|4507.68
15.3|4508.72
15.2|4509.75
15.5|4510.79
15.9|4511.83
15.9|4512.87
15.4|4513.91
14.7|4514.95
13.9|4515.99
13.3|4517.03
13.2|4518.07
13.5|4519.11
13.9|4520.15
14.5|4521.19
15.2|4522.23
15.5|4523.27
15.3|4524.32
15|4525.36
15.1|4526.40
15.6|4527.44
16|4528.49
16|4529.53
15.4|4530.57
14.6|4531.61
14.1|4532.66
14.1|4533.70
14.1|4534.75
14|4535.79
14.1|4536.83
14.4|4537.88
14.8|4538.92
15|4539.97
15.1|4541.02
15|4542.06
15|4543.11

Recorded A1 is -0.24 mag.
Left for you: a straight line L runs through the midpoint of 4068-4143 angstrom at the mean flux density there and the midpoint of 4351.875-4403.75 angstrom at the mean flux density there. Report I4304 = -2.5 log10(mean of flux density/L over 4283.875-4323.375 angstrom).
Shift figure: 0.193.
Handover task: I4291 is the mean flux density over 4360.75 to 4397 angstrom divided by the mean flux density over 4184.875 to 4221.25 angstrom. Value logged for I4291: 1.4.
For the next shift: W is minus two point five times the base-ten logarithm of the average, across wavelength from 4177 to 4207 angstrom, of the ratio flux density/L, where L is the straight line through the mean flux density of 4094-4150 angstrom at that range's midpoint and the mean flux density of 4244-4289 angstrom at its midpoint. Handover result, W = 0.07 mag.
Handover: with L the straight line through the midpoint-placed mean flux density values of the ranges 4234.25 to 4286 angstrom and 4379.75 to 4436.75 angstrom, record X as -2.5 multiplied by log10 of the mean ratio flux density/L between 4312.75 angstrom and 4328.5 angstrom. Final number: 0.02 mag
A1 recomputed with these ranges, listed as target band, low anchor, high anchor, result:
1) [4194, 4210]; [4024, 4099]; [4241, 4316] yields 0.08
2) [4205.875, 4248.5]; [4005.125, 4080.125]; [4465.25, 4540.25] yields 0.04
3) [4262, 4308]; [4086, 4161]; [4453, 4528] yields -0.06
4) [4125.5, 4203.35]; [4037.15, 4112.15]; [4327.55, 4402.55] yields 0.14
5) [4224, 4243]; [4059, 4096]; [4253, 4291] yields 0.11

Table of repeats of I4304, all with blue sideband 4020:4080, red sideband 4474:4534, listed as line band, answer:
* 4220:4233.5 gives 0.01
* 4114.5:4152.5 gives 0.03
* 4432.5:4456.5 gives -0.15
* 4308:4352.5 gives -0.18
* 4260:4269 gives 0.02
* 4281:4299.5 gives -0.07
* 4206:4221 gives 0.02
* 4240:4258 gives -0.02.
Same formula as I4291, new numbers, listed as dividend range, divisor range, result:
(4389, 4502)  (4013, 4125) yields 1.07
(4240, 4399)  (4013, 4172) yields 1.10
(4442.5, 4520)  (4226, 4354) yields 0.89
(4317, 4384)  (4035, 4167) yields 1.19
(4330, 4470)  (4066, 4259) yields 1.23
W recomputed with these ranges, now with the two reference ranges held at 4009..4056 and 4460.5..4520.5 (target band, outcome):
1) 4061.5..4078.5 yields 0.071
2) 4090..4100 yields 0.033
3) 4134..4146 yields 0.104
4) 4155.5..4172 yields 0.022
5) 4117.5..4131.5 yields 0.015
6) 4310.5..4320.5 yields -0.131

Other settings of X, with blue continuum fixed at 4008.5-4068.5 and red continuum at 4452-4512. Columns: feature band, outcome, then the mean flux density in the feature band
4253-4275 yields 0.01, 16.9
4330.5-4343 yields -0.17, 19.4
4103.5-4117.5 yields 0.03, 17.4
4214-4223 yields -0.02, 17.6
